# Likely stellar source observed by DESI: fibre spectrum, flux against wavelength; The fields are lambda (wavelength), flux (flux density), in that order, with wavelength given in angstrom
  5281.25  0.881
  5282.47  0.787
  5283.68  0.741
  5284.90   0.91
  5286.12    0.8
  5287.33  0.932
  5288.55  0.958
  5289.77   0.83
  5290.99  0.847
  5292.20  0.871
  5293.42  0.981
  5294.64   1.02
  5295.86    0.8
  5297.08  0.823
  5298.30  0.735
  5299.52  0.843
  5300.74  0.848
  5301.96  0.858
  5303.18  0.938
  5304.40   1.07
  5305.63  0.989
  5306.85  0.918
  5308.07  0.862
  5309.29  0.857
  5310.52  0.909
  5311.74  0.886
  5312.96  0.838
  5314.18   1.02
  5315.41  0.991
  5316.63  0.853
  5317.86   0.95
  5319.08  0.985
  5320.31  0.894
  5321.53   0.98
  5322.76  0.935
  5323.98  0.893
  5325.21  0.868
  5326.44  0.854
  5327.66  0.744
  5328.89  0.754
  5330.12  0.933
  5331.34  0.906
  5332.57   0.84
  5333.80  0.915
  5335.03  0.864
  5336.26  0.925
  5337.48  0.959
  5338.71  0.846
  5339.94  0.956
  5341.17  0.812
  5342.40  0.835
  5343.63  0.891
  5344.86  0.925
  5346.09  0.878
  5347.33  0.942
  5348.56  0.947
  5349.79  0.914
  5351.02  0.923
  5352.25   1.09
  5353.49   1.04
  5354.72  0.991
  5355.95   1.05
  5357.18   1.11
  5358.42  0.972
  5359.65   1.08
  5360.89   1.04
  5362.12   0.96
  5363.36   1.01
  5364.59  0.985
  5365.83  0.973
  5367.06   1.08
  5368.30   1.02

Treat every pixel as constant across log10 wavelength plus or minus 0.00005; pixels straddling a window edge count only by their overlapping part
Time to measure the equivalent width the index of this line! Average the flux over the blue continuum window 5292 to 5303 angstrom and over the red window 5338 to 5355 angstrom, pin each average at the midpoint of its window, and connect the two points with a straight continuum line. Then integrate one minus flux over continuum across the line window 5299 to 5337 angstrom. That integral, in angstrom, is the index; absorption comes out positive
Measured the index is -0.4 angstrom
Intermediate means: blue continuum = 0.867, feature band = 0.901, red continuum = 0.926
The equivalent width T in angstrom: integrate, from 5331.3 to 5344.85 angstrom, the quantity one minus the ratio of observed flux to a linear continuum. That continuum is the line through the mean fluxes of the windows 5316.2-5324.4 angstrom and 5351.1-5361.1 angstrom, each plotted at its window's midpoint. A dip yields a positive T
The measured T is 1.34 angstrom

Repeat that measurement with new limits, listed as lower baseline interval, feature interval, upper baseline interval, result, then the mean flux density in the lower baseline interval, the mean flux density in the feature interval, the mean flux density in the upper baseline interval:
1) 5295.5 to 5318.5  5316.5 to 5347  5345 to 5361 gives 1.9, 0.895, 0.889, 0.994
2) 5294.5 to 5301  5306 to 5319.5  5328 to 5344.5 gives -1.0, 0.832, 0.916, 0.878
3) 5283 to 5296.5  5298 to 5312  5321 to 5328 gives -0.2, 0.881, 0.896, 0.883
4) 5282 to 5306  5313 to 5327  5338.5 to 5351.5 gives -0.6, 0.879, 0.925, 0.898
